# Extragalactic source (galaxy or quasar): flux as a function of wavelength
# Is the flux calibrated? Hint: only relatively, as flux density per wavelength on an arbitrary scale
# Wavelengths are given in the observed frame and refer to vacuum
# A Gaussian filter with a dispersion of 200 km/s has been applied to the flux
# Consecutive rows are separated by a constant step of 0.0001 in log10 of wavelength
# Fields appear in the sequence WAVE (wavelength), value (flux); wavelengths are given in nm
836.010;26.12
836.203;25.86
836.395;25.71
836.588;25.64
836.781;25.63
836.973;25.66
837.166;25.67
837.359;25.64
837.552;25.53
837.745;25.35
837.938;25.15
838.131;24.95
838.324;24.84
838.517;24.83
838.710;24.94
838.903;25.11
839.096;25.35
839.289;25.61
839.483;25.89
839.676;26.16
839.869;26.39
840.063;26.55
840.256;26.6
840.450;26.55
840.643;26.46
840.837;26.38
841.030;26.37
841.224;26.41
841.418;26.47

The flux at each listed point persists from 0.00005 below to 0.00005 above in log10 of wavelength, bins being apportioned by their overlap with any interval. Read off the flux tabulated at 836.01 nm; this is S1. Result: 26.12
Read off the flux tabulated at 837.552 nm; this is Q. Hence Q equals 25.53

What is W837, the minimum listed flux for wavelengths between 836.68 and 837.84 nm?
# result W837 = 25.35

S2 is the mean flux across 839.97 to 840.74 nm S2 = 26.5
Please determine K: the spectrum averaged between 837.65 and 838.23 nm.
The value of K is 25.1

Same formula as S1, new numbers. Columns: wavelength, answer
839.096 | 25.35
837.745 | 25.35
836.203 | 25.86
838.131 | 24.95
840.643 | 26.46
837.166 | 25.67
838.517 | 24.83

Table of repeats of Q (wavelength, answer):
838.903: 25.11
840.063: 26.55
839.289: 25.61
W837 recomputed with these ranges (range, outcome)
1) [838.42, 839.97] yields 24.83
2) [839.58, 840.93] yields 26.16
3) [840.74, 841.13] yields 26.37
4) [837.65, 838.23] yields 24.95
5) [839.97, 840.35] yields 26.55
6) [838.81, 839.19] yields 25.11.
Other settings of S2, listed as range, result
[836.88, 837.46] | 25.6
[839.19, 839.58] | 25.7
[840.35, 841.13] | 26.4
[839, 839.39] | 25.5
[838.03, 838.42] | 24.9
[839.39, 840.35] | 26.3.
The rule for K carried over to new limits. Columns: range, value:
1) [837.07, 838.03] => 25.5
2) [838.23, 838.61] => 24.8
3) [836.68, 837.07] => 25.7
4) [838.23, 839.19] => 25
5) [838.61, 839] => 25.1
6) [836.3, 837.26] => 25.7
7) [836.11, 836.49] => 25.8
